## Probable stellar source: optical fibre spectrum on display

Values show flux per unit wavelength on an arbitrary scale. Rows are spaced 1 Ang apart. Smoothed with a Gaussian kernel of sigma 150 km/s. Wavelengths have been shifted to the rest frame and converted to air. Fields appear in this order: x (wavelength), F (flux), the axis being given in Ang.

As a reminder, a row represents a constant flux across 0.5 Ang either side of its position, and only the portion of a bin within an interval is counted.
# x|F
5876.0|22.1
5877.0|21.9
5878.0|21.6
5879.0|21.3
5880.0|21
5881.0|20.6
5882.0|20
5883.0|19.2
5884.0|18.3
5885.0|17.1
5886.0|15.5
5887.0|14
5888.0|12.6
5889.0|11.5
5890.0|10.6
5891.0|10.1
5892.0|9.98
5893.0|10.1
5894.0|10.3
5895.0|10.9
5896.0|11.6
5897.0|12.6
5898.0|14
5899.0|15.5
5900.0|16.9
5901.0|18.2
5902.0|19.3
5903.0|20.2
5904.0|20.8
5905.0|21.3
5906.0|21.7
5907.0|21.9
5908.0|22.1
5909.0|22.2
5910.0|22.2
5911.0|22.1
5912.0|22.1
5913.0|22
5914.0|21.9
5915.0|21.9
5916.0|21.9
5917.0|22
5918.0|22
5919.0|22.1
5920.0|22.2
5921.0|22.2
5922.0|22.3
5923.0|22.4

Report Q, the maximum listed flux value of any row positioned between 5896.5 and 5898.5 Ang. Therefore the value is 14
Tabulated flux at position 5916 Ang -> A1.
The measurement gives 21.9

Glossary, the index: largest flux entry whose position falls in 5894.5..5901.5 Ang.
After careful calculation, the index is 18.2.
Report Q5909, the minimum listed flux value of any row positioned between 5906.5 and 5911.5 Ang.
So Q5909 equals 21.9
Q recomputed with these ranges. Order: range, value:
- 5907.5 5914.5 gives 22.2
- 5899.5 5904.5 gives 20.8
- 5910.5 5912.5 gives 22.1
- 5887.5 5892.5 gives 12.6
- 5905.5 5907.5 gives 21.9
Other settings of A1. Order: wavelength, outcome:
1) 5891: 10.1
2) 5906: 21.7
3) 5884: 18.3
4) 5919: 22.1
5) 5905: 21.3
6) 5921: 22.2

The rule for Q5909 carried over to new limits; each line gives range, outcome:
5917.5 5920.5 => 22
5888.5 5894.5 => 9.98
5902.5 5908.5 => 20.2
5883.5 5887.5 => 14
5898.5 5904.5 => 15.5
